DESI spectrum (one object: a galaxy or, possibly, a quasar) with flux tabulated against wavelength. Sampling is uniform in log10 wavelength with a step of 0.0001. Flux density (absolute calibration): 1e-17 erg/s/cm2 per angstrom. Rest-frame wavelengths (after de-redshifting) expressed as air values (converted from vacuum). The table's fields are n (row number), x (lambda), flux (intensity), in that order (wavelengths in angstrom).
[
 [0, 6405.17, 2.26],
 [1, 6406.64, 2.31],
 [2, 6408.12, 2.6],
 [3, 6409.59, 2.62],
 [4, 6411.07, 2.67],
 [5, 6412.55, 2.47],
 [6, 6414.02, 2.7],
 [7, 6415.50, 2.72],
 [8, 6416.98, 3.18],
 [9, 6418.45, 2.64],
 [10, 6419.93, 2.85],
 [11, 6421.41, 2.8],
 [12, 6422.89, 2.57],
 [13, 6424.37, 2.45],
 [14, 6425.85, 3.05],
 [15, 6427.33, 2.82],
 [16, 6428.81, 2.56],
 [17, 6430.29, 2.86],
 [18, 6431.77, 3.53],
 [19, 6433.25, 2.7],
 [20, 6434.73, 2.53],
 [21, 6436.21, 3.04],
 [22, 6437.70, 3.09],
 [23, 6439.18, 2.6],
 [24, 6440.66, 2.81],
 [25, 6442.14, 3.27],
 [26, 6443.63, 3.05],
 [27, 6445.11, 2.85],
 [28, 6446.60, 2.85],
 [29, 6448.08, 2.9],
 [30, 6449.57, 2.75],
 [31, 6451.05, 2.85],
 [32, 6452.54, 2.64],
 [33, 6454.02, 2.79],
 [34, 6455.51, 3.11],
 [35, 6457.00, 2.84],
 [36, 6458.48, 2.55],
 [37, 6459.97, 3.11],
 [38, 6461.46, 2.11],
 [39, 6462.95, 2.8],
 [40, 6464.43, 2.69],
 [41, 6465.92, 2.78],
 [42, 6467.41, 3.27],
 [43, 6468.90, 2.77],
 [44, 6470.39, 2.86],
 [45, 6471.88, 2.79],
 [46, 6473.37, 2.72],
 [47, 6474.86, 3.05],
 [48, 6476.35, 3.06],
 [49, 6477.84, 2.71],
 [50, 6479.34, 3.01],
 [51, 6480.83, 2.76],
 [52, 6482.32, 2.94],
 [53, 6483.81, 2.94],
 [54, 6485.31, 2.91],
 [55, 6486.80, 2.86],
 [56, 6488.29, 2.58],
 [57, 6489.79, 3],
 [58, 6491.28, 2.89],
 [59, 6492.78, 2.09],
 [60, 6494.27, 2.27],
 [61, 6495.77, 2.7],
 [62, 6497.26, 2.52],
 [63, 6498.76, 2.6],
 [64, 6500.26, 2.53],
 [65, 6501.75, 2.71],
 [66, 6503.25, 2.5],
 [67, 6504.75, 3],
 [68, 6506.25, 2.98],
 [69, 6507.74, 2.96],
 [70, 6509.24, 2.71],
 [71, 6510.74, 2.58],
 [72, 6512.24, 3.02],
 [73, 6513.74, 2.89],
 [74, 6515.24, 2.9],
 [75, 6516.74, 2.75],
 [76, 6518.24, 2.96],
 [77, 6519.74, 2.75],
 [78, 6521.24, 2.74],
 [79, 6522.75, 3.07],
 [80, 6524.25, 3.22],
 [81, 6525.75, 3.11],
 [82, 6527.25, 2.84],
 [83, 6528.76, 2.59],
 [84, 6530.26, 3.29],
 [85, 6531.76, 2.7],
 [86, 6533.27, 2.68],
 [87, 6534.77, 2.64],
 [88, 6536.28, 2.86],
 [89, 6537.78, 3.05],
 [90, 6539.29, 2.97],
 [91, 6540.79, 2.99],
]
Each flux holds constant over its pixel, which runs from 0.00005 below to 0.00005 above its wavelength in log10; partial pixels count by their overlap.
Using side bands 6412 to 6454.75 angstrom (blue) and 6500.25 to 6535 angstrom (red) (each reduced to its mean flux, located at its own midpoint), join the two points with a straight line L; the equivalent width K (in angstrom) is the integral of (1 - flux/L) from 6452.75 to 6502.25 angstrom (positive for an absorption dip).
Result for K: 1.3 angstrom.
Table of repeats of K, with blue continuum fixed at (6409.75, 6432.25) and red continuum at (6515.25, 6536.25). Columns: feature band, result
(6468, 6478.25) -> -0.1 angstrom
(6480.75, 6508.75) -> 1.2 angstrom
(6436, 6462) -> -0.4 angstrom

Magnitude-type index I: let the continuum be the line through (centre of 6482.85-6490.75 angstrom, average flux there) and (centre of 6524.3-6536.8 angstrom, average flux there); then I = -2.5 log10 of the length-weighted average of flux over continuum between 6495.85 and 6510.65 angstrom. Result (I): 0.06 mag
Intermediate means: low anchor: 2.86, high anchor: 2.86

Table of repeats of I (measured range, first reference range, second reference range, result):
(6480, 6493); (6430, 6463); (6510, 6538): 0.023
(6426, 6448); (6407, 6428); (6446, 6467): -0.060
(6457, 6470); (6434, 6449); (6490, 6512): 0.016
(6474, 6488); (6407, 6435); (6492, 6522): -0.070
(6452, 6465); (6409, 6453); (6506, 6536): 0.035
